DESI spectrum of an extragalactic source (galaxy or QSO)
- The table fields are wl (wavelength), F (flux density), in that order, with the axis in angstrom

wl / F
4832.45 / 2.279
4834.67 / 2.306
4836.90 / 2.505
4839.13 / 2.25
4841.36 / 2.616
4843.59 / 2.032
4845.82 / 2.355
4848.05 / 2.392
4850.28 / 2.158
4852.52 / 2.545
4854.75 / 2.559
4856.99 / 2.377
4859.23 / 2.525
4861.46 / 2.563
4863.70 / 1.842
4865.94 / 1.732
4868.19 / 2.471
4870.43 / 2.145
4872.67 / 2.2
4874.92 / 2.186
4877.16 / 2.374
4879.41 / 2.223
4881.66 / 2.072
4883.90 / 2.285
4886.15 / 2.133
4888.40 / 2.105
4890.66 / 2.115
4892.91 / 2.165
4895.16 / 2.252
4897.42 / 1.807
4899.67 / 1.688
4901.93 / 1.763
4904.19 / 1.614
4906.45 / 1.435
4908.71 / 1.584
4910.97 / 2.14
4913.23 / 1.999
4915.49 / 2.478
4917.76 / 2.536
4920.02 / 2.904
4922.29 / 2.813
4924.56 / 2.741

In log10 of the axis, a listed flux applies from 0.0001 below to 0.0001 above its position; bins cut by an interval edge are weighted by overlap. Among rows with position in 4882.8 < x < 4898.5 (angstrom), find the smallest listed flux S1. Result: 1.807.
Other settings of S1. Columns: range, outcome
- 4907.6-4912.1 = 1.584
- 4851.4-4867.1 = 1.732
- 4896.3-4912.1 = 1.435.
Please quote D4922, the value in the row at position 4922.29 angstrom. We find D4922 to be 2.813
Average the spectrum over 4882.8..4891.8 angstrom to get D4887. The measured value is 2.16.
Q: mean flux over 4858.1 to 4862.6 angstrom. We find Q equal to 2.54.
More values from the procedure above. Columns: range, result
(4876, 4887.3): 2.22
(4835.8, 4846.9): 2.35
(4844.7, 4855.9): 2.4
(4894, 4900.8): 1.92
